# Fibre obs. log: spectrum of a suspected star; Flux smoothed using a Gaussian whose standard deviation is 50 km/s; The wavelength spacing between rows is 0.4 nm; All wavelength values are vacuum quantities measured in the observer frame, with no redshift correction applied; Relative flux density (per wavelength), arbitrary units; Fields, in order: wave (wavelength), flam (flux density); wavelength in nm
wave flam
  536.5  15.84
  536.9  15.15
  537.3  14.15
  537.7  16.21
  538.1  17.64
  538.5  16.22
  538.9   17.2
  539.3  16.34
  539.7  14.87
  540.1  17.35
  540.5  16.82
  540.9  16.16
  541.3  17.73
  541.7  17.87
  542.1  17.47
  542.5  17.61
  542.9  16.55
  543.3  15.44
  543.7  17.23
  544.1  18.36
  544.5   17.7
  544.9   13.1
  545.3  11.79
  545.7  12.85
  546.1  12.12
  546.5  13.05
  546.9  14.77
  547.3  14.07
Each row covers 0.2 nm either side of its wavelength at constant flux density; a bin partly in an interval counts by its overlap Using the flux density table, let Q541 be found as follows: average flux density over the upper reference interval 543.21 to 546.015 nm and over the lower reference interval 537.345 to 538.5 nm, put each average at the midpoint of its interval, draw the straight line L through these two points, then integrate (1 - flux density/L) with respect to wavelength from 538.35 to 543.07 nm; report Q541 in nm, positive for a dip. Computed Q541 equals -0.30 nm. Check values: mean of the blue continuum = 16.4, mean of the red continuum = 15.1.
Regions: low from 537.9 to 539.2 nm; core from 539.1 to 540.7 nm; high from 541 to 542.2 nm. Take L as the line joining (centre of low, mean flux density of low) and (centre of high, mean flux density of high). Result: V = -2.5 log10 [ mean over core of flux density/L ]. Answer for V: 0.06 mag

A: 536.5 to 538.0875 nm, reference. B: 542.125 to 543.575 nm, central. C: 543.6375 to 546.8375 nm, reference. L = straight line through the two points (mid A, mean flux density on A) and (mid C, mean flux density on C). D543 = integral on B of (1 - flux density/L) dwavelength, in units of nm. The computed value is -0.19 nm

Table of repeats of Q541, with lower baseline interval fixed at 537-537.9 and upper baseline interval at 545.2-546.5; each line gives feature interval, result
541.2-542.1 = -0.26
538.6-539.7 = -0.13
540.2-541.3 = -0.21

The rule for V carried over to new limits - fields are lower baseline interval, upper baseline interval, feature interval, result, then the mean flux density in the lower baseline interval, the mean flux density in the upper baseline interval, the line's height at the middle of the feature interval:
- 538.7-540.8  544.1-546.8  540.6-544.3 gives -0.13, 16.5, 13.8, 15.2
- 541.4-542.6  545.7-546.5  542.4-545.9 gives -0.04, 17.7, 12.5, 15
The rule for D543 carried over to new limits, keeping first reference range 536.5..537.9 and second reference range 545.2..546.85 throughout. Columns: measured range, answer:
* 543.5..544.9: -0.41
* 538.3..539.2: -0.11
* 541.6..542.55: -0.26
